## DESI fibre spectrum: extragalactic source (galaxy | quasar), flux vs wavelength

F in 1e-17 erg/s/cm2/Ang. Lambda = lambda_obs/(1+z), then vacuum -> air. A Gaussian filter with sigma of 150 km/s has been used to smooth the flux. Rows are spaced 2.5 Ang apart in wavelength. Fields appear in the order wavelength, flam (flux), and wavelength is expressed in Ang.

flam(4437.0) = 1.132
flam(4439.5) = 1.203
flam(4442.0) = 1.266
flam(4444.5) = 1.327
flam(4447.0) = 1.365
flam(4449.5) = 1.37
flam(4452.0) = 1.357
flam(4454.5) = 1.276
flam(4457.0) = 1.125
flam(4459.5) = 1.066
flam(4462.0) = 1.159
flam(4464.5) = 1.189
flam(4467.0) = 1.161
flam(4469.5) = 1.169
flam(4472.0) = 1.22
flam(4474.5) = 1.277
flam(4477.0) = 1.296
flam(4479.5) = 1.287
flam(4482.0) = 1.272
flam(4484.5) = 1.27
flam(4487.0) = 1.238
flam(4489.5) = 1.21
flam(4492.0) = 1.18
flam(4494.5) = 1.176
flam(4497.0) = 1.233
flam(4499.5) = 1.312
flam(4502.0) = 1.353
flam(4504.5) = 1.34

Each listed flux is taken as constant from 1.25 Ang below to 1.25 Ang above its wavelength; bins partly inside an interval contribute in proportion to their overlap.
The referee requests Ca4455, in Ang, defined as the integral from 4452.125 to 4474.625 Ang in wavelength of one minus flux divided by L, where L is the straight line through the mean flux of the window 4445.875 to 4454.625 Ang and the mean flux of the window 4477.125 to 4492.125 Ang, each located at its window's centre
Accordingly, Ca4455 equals 2.2 Ang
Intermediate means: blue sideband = 1.35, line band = 1.19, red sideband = 1.25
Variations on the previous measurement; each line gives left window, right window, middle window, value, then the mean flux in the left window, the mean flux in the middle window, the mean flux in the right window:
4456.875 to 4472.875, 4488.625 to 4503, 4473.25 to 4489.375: -0.9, 1.16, 1.27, 1.24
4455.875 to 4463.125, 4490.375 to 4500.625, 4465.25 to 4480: -1.0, 1.12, 1.23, 1.22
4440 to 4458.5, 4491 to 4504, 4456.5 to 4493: 1.8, 1.29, 1.21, 1.26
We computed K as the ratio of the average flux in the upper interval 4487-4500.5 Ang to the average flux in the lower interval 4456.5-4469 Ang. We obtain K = 1.07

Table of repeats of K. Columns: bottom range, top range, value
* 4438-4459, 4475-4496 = 0.97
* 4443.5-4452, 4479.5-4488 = 0.93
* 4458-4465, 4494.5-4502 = 1.12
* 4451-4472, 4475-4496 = 1.05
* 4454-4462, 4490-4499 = 1.05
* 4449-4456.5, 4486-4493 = 0.92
